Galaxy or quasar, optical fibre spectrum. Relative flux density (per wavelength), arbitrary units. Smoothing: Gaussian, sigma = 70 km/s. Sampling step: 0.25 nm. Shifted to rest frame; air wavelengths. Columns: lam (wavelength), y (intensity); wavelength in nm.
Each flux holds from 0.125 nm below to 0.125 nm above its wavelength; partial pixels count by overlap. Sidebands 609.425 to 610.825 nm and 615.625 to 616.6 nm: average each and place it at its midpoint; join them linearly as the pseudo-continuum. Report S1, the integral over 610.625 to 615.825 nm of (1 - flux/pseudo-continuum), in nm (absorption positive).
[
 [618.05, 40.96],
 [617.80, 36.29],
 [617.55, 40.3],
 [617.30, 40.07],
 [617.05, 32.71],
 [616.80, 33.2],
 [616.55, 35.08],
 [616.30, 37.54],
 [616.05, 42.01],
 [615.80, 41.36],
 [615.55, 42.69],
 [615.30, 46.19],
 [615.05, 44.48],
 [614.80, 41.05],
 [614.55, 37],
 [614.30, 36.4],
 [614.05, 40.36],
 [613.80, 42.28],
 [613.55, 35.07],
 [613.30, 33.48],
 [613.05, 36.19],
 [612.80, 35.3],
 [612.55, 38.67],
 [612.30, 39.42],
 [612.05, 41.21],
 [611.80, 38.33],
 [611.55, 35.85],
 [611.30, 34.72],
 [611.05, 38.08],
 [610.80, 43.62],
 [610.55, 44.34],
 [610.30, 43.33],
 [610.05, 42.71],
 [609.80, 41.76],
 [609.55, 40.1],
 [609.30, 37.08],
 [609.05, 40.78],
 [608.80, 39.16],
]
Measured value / 0.23 nm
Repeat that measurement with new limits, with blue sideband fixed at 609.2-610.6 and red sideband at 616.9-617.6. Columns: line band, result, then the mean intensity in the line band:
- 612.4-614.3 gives 0.11 nm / 37.3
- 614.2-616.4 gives -0.15 nm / 41.1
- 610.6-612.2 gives 0.07 nm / 38.9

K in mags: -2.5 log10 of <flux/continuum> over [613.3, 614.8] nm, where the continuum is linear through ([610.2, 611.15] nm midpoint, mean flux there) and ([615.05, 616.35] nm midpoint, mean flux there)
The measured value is 0.118 mag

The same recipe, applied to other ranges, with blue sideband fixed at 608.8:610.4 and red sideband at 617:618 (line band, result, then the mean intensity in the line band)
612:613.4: 0.07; 37.2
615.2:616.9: -0.03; 39.7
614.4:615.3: -0.07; 41.5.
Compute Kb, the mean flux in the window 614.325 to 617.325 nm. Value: 39.3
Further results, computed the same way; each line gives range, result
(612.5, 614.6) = 37.1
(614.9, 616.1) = 43.4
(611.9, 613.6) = 37.2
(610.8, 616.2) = 39.2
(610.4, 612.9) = 39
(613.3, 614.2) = 38.4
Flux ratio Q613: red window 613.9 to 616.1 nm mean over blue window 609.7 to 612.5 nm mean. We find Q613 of 1.03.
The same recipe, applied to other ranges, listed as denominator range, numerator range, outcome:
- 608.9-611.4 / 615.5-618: 0.94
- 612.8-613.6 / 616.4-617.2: 0.97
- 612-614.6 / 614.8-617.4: 1.05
